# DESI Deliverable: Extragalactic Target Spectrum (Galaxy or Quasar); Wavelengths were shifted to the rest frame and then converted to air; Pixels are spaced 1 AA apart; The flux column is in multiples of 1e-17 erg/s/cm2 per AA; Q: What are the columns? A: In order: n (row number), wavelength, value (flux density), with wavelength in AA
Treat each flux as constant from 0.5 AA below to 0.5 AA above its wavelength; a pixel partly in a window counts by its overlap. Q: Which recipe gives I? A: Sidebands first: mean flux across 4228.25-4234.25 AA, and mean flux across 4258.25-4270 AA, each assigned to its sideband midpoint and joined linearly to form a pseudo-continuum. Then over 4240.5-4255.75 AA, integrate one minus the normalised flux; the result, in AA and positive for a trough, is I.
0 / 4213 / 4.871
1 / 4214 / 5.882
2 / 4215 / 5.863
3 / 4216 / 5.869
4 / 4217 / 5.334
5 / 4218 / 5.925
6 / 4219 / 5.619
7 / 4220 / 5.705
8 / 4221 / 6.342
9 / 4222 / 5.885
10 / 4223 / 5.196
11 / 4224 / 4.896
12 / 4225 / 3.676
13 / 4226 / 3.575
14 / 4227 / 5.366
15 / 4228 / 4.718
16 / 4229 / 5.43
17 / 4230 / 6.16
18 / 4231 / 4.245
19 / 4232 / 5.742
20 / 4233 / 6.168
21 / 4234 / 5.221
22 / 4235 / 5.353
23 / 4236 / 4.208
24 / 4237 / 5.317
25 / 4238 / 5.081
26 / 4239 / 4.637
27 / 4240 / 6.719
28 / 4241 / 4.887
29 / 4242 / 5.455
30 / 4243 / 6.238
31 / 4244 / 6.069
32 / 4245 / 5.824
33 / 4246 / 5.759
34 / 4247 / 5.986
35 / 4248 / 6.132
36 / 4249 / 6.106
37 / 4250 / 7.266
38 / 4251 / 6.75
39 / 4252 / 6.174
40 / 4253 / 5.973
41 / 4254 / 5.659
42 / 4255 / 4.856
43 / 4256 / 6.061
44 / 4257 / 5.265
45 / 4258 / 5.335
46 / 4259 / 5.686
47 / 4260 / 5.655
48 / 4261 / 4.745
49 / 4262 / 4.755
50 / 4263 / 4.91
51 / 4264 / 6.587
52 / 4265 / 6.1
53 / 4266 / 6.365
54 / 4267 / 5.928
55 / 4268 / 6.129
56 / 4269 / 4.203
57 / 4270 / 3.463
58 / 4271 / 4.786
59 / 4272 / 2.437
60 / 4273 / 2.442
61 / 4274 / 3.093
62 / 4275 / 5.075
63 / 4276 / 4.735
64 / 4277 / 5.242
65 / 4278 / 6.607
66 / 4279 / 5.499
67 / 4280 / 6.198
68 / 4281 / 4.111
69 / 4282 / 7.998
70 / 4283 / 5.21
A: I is -1.3 AA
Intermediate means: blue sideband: 5.47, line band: 5.94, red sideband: 5.46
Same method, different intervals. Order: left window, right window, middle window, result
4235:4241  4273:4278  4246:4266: -3.8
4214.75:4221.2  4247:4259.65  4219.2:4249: 2.3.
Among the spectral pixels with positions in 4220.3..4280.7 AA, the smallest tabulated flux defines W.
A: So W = 2.437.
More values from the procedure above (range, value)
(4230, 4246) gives 4.208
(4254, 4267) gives 4.745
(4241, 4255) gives 4.856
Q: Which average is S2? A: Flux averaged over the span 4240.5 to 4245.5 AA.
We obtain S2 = 5.69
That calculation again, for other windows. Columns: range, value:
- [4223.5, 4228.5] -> 4.45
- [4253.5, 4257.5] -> 5.46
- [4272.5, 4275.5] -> 3.54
